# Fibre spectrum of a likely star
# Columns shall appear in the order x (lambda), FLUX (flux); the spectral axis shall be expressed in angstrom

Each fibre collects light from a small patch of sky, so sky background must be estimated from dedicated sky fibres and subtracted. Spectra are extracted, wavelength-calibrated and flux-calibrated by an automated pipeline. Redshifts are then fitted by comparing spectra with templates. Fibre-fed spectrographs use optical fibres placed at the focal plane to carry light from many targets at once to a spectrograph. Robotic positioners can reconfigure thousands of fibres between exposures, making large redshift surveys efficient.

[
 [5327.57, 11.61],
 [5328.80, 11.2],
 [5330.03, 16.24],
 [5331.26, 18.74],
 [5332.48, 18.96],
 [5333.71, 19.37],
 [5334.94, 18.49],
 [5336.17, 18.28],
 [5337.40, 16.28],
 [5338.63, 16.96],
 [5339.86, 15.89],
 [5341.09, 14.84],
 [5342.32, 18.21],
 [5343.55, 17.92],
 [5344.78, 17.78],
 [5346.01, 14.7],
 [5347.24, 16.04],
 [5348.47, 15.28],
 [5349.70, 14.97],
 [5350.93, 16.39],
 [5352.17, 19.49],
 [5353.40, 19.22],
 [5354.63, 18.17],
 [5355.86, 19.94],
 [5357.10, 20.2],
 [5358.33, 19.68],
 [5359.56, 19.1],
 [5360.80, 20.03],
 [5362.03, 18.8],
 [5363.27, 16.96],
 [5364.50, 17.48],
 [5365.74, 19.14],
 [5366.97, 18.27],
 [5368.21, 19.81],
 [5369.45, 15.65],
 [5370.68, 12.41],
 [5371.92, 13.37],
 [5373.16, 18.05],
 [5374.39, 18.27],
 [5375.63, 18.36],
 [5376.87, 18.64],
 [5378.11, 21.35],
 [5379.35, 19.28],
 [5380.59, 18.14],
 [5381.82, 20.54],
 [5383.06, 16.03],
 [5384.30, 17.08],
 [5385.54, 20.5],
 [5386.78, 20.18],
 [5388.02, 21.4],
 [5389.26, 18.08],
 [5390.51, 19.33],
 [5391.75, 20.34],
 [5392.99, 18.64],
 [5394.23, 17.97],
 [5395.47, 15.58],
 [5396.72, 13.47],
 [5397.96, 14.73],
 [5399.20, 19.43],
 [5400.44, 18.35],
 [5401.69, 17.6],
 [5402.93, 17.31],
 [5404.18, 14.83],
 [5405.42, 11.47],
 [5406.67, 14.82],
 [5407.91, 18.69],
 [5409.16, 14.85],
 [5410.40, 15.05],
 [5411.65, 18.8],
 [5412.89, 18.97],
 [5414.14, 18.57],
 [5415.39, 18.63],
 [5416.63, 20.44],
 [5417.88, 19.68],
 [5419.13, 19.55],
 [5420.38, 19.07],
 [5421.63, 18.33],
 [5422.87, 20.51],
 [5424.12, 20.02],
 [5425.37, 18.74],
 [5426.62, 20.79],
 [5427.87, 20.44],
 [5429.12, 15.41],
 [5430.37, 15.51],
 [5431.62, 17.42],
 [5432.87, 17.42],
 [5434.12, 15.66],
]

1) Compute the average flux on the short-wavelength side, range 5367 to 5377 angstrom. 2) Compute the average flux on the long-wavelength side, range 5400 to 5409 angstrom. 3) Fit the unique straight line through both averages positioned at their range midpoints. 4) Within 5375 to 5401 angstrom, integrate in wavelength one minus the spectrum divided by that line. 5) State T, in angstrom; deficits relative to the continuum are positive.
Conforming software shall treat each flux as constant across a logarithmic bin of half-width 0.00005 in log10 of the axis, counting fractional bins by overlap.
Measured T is -3.2 angstrom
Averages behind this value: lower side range 16.8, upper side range 16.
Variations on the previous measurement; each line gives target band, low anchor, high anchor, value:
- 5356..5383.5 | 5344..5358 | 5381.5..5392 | 0.3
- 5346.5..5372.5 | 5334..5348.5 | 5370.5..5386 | -0.4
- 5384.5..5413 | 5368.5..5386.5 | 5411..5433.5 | 1.4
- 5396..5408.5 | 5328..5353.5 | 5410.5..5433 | 1.5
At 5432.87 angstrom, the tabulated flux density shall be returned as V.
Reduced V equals 17.42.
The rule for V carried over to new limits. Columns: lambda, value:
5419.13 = 19.55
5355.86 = 19.94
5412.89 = 18.97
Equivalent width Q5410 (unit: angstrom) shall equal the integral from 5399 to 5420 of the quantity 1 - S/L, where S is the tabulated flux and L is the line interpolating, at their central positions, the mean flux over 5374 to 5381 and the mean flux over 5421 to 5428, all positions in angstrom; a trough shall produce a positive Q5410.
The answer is 2.2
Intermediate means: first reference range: 19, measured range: 17.4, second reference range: 19.8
